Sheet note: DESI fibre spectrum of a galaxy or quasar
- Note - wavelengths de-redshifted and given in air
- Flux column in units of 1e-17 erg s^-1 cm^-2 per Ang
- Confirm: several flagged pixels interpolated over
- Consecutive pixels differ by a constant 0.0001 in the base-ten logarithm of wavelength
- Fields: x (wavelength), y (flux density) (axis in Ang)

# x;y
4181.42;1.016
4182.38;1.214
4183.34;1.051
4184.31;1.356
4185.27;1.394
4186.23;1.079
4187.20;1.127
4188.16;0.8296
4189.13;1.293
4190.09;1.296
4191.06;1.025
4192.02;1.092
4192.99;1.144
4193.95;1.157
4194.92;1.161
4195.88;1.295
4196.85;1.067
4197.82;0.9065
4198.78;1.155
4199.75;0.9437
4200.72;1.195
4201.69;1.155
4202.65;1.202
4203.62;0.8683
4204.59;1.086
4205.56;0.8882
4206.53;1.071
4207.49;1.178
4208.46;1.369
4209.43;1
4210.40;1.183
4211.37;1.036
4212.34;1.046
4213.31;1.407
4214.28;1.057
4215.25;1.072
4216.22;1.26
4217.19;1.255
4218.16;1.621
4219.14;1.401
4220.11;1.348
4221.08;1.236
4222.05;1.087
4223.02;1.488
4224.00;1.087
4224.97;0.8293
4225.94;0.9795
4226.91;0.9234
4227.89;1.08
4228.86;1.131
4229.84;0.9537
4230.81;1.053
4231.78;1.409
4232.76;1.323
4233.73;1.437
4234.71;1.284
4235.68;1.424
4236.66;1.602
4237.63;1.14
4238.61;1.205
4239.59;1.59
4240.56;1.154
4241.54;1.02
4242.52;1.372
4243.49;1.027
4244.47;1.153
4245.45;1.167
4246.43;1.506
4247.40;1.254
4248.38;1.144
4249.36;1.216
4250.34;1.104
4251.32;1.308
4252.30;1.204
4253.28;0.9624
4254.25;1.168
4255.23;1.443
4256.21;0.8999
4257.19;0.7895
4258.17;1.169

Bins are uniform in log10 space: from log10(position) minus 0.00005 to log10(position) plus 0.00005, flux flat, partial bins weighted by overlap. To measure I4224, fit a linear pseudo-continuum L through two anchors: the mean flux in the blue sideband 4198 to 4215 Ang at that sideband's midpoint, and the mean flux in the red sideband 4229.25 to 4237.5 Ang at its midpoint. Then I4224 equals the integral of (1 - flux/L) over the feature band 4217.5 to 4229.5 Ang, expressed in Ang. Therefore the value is 0.4 Ang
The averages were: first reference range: 1.1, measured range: 1.18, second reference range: 1.3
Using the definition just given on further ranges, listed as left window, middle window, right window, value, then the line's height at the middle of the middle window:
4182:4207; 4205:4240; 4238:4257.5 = -1.6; 1.15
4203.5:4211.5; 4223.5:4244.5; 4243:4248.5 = -0.3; 1.18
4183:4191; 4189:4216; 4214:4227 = 1.5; 1.18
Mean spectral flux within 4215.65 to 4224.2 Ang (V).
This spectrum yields 1.31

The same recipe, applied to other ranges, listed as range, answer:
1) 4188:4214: 1.12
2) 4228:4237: 1.28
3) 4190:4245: 1.17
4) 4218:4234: 1.19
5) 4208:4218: 1.18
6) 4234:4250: 1.27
